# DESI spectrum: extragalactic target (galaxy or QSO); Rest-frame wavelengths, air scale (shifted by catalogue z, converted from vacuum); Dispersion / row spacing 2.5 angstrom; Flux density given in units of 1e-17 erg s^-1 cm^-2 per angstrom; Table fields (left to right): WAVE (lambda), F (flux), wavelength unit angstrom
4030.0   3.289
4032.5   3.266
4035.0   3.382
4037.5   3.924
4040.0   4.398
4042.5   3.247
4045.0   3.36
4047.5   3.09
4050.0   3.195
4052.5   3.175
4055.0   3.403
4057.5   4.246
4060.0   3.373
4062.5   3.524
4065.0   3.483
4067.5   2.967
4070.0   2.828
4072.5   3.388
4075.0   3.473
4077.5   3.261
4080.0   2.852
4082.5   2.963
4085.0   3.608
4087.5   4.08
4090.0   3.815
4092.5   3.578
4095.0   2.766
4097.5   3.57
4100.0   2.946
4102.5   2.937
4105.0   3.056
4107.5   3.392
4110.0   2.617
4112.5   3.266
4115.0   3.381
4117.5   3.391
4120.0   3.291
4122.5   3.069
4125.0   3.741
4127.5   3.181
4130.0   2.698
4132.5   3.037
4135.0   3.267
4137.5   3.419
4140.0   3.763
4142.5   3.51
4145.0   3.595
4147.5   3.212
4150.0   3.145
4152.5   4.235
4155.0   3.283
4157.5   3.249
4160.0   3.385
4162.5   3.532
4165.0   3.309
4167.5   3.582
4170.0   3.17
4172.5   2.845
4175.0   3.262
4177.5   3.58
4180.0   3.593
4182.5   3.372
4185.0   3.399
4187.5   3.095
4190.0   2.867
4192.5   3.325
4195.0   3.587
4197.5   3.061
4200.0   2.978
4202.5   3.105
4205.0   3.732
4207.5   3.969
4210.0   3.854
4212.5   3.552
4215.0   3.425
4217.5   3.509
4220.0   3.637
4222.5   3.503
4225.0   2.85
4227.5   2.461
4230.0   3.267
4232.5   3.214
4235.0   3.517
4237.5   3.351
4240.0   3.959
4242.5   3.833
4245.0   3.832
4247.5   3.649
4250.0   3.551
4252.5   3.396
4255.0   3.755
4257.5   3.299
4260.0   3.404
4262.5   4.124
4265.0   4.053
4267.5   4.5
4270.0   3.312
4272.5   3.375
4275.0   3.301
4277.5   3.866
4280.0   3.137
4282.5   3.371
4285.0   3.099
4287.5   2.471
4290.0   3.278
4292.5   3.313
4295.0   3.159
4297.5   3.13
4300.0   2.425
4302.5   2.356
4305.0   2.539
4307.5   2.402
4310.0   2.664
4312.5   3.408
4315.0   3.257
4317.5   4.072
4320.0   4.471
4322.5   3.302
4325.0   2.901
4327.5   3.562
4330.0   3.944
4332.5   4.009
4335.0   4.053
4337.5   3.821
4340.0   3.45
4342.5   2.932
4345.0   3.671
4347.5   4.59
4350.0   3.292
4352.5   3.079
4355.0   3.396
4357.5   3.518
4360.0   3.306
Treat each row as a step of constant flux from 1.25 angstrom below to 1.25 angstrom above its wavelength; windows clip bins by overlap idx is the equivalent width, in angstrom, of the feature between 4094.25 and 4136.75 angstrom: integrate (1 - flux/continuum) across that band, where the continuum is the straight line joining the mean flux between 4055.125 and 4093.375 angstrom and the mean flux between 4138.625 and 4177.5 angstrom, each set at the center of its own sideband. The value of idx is 3.21 angstrom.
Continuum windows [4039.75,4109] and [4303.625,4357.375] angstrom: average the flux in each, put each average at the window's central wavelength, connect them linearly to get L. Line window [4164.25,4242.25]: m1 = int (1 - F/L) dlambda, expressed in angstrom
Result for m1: 1.0 angstrom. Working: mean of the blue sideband 3.34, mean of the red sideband 3.47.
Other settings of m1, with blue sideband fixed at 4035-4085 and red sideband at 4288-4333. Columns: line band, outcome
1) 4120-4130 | 0.3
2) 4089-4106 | 0.6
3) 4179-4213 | -1.0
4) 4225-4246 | -0.8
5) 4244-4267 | -3.2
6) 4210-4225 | -1.0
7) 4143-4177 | -0.7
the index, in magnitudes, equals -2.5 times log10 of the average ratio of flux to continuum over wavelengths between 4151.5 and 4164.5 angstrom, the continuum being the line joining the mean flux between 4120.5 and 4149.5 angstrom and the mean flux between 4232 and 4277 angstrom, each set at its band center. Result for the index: -0.04 mag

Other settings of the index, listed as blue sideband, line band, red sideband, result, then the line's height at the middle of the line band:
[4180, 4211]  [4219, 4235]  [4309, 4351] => 0.08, 3.43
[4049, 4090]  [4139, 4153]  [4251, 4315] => -0.07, 3.33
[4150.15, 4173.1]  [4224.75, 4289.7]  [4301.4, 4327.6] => -0.07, 3.25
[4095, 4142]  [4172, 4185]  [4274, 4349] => -0.04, 3.25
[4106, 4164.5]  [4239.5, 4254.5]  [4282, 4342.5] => -0.13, 3.29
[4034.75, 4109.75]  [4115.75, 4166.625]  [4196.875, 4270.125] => 0.02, 3.44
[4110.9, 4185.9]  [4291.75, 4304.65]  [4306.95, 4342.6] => 0.23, 3.5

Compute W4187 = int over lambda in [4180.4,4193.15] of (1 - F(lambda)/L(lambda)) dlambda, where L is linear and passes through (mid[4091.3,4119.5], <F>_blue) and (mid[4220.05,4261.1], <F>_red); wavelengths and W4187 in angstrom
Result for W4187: 0.4 angstrom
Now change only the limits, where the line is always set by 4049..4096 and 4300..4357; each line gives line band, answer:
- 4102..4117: 1.1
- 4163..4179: 0.3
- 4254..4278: -2.1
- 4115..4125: 0.1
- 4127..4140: 0.8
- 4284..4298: 1.3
